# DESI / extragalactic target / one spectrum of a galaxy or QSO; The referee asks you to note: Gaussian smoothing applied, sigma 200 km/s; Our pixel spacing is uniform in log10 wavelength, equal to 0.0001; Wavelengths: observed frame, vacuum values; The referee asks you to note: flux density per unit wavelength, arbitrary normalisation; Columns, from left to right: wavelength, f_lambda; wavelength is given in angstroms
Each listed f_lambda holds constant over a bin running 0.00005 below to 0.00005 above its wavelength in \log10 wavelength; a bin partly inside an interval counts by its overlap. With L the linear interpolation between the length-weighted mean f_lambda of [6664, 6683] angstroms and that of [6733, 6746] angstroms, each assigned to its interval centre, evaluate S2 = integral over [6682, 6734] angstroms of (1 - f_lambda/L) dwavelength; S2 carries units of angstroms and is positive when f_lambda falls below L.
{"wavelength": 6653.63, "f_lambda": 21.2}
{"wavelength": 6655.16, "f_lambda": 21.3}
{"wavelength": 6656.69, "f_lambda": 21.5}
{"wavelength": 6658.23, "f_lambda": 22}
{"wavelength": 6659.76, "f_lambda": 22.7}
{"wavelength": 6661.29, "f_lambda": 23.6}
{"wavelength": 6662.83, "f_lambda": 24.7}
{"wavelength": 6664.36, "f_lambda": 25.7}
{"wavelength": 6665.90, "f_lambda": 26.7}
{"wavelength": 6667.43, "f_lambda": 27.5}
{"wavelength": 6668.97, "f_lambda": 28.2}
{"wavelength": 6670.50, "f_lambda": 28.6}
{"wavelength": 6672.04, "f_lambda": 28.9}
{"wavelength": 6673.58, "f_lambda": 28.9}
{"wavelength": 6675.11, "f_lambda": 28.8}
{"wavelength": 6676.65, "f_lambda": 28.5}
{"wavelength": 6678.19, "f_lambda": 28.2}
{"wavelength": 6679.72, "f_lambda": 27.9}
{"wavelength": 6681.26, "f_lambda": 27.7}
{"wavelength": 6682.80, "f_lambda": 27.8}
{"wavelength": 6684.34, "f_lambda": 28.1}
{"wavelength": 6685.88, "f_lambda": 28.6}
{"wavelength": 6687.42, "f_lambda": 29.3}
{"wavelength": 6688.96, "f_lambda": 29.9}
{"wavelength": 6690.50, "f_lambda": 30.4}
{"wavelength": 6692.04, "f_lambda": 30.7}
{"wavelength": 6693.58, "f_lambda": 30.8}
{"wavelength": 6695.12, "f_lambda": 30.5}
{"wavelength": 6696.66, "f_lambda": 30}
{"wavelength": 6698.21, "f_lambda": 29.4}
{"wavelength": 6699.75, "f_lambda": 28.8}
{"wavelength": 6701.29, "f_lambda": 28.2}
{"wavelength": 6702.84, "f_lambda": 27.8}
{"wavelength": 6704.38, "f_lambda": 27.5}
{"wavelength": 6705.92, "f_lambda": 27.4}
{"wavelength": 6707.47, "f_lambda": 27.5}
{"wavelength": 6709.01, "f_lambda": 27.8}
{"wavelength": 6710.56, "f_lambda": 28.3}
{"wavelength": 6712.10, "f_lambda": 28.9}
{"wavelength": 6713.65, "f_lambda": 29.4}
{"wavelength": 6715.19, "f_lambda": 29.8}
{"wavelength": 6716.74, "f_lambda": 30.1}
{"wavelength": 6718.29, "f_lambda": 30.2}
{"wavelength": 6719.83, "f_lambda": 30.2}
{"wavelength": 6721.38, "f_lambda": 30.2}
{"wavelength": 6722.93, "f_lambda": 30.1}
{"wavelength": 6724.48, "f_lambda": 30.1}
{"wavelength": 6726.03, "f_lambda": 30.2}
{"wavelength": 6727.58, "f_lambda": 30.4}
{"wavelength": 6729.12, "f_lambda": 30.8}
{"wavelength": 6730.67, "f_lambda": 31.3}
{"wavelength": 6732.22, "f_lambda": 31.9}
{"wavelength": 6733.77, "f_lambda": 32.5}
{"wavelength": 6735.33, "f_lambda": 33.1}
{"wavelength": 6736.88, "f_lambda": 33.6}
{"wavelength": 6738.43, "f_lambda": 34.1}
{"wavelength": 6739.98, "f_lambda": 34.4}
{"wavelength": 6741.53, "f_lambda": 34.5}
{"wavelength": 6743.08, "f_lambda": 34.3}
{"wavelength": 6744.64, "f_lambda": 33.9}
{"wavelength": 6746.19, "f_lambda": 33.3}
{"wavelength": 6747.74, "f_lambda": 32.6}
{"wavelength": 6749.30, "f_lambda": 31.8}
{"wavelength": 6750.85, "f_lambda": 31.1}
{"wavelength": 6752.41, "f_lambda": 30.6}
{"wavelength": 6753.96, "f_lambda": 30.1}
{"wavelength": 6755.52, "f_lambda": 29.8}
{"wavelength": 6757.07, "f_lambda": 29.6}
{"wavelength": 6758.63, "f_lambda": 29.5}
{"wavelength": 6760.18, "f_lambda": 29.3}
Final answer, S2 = 2.5 angstroms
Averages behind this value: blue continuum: 28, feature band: 29.5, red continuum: 33.8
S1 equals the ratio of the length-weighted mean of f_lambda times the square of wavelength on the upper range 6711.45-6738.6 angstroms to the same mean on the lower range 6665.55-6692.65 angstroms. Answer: 1.09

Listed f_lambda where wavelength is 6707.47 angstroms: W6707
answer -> 27.5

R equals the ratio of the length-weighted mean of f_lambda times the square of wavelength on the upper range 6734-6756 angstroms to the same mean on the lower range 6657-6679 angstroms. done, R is 1.3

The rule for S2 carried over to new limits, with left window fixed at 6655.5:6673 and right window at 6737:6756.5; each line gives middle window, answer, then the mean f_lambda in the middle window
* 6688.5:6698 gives -0.8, 30.3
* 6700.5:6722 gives 0.5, 28.8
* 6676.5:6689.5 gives -0.7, 28.4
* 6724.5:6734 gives 0.0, 31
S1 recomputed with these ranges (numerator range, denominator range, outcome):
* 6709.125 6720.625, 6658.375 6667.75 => 1.20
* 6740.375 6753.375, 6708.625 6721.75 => 1.12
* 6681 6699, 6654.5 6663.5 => 1.32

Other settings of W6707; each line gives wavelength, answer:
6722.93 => 30.1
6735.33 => 33.1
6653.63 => 21.2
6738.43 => 34.1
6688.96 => 29.9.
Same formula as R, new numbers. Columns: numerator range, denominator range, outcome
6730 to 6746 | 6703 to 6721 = 1.17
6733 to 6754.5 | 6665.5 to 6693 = 1.17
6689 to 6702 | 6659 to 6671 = 1.16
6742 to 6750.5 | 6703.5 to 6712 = 1.20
